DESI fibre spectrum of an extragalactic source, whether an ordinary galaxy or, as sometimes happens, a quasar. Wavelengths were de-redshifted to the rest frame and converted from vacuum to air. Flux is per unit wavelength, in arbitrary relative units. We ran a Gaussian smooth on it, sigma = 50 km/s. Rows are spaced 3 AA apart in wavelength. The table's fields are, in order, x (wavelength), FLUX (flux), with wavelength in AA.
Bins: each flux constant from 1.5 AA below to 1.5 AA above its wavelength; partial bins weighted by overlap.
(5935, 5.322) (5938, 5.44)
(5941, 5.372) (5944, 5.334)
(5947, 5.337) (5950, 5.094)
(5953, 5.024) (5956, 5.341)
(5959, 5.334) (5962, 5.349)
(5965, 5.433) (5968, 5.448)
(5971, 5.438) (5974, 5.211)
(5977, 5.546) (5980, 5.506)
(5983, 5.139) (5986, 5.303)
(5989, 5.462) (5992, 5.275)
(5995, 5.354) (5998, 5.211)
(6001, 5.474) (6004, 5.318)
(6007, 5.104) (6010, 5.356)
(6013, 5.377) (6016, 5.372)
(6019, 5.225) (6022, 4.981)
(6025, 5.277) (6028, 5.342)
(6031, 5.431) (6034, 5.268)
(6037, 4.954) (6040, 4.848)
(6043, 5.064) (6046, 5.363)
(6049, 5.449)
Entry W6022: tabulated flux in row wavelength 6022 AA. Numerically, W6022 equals 4.981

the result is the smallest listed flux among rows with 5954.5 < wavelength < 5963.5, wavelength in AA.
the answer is 5.334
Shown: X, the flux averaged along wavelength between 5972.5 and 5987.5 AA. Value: 5.34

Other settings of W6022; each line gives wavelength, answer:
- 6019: 5.225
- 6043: 5.064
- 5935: 5.322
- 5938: 5.44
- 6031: 5.431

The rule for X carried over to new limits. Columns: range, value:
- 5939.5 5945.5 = 5.35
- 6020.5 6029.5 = 5.2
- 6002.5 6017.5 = 5.31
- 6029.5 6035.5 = 5.35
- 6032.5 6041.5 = 5.02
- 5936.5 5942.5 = 5.41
